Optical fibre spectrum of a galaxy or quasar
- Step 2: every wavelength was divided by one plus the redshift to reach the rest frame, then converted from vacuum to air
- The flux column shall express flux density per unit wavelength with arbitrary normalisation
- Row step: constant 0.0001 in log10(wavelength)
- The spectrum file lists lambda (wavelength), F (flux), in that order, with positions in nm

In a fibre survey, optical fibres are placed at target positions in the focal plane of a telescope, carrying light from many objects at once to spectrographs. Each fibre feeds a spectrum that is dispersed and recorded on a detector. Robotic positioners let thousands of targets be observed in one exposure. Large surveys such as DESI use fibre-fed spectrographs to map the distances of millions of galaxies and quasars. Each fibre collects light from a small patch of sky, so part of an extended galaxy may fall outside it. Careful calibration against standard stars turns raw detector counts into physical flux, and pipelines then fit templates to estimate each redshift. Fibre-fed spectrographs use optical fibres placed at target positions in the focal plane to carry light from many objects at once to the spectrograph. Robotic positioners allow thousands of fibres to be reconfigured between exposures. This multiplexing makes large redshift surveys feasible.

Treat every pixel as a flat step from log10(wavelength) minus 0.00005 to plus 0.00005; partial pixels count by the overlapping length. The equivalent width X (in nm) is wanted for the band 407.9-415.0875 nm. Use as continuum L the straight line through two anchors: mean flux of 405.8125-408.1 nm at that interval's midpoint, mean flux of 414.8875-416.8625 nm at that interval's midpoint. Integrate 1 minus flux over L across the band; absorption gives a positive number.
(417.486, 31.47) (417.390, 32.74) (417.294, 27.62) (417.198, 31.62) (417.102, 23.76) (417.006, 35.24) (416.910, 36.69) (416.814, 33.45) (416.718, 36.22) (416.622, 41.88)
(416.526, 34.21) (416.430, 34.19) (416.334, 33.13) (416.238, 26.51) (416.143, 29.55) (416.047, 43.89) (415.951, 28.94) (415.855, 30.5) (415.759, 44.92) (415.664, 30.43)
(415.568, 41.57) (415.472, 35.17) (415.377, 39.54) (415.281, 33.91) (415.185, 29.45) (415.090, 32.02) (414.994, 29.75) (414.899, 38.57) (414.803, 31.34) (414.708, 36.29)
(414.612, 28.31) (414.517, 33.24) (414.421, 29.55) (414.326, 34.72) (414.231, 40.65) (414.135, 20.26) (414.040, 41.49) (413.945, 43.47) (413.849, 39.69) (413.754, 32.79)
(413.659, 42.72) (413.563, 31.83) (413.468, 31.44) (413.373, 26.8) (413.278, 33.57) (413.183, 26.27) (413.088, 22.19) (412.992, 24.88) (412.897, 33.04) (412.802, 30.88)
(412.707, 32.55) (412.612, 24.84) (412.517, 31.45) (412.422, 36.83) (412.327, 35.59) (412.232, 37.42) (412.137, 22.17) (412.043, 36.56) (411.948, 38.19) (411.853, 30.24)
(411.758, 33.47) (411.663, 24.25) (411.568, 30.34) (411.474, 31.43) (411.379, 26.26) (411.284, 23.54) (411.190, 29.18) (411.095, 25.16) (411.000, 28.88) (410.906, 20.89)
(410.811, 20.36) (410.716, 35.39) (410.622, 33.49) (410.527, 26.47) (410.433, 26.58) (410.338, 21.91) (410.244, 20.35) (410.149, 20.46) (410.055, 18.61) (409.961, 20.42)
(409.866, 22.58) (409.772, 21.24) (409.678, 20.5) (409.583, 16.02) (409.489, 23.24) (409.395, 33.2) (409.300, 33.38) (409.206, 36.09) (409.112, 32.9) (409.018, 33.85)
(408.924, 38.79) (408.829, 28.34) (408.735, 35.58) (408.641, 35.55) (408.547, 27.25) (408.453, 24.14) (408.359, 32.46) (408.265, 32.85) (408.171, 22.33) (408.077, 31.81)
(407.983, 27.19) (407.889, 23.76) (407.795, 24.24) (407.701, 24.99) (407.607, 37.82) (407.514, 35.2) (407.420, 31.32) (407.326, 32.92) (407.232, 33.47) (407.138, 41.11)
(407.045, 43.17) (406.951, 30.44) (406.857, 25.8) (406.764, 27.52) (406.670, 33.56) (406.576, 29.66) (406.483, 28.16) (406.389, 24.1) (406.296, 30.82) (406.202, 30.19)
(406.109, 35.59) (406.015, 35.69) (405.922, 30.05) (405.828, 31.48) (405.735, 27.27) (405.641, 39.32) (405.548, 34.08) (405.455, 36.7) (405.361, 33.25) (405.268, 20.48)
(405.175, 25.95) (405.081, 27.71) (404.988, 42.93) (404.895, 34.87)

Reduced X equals 0.69 nm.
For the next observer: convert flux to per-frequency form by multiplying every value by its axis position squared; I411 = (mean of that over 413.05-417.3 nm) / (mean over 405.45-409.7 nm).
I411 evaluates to 1.13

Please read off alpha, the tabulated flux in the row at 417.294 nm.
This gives 27.62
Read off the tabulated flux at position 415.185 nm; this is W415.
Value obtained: 29.45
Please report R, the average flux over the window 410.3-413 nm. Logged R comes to 29.5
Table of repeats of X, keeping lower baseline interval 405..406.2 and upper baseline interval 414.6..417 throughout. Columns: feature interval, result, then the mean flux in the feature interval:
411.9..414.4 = 0.08 nm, 32.8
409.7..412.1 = 0.48 nm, 26.6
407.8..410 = 0.29 nm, 28.4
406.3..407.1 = 0.04 nm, 30.5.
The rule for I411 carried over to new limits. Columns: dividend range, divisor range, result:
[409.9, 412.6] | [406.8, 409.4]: 0.90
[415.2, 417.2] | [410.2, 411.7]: 1.33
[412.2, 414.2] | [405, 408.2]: 1.08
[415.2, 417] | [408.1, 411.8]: 1.32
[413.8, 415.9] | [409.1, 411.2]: 1.40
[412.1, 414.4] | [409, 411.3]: 1.28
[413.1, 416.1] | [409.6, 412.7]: 1.27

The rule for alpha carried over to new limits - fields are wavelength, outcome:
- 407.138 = 41.11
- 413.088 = 22.19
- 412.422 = 36.83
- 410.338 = 21.91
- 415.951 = 28.94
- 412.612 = 24.84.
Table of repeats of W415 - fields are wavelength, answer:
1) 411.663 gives 24.25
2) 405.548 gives 34.08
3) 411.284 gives 23.54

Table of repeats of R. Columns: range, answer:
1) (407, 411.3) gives 28.5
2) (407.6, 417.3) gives 30.7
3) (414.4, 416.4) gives 33.7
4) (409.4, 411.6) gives 24.6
